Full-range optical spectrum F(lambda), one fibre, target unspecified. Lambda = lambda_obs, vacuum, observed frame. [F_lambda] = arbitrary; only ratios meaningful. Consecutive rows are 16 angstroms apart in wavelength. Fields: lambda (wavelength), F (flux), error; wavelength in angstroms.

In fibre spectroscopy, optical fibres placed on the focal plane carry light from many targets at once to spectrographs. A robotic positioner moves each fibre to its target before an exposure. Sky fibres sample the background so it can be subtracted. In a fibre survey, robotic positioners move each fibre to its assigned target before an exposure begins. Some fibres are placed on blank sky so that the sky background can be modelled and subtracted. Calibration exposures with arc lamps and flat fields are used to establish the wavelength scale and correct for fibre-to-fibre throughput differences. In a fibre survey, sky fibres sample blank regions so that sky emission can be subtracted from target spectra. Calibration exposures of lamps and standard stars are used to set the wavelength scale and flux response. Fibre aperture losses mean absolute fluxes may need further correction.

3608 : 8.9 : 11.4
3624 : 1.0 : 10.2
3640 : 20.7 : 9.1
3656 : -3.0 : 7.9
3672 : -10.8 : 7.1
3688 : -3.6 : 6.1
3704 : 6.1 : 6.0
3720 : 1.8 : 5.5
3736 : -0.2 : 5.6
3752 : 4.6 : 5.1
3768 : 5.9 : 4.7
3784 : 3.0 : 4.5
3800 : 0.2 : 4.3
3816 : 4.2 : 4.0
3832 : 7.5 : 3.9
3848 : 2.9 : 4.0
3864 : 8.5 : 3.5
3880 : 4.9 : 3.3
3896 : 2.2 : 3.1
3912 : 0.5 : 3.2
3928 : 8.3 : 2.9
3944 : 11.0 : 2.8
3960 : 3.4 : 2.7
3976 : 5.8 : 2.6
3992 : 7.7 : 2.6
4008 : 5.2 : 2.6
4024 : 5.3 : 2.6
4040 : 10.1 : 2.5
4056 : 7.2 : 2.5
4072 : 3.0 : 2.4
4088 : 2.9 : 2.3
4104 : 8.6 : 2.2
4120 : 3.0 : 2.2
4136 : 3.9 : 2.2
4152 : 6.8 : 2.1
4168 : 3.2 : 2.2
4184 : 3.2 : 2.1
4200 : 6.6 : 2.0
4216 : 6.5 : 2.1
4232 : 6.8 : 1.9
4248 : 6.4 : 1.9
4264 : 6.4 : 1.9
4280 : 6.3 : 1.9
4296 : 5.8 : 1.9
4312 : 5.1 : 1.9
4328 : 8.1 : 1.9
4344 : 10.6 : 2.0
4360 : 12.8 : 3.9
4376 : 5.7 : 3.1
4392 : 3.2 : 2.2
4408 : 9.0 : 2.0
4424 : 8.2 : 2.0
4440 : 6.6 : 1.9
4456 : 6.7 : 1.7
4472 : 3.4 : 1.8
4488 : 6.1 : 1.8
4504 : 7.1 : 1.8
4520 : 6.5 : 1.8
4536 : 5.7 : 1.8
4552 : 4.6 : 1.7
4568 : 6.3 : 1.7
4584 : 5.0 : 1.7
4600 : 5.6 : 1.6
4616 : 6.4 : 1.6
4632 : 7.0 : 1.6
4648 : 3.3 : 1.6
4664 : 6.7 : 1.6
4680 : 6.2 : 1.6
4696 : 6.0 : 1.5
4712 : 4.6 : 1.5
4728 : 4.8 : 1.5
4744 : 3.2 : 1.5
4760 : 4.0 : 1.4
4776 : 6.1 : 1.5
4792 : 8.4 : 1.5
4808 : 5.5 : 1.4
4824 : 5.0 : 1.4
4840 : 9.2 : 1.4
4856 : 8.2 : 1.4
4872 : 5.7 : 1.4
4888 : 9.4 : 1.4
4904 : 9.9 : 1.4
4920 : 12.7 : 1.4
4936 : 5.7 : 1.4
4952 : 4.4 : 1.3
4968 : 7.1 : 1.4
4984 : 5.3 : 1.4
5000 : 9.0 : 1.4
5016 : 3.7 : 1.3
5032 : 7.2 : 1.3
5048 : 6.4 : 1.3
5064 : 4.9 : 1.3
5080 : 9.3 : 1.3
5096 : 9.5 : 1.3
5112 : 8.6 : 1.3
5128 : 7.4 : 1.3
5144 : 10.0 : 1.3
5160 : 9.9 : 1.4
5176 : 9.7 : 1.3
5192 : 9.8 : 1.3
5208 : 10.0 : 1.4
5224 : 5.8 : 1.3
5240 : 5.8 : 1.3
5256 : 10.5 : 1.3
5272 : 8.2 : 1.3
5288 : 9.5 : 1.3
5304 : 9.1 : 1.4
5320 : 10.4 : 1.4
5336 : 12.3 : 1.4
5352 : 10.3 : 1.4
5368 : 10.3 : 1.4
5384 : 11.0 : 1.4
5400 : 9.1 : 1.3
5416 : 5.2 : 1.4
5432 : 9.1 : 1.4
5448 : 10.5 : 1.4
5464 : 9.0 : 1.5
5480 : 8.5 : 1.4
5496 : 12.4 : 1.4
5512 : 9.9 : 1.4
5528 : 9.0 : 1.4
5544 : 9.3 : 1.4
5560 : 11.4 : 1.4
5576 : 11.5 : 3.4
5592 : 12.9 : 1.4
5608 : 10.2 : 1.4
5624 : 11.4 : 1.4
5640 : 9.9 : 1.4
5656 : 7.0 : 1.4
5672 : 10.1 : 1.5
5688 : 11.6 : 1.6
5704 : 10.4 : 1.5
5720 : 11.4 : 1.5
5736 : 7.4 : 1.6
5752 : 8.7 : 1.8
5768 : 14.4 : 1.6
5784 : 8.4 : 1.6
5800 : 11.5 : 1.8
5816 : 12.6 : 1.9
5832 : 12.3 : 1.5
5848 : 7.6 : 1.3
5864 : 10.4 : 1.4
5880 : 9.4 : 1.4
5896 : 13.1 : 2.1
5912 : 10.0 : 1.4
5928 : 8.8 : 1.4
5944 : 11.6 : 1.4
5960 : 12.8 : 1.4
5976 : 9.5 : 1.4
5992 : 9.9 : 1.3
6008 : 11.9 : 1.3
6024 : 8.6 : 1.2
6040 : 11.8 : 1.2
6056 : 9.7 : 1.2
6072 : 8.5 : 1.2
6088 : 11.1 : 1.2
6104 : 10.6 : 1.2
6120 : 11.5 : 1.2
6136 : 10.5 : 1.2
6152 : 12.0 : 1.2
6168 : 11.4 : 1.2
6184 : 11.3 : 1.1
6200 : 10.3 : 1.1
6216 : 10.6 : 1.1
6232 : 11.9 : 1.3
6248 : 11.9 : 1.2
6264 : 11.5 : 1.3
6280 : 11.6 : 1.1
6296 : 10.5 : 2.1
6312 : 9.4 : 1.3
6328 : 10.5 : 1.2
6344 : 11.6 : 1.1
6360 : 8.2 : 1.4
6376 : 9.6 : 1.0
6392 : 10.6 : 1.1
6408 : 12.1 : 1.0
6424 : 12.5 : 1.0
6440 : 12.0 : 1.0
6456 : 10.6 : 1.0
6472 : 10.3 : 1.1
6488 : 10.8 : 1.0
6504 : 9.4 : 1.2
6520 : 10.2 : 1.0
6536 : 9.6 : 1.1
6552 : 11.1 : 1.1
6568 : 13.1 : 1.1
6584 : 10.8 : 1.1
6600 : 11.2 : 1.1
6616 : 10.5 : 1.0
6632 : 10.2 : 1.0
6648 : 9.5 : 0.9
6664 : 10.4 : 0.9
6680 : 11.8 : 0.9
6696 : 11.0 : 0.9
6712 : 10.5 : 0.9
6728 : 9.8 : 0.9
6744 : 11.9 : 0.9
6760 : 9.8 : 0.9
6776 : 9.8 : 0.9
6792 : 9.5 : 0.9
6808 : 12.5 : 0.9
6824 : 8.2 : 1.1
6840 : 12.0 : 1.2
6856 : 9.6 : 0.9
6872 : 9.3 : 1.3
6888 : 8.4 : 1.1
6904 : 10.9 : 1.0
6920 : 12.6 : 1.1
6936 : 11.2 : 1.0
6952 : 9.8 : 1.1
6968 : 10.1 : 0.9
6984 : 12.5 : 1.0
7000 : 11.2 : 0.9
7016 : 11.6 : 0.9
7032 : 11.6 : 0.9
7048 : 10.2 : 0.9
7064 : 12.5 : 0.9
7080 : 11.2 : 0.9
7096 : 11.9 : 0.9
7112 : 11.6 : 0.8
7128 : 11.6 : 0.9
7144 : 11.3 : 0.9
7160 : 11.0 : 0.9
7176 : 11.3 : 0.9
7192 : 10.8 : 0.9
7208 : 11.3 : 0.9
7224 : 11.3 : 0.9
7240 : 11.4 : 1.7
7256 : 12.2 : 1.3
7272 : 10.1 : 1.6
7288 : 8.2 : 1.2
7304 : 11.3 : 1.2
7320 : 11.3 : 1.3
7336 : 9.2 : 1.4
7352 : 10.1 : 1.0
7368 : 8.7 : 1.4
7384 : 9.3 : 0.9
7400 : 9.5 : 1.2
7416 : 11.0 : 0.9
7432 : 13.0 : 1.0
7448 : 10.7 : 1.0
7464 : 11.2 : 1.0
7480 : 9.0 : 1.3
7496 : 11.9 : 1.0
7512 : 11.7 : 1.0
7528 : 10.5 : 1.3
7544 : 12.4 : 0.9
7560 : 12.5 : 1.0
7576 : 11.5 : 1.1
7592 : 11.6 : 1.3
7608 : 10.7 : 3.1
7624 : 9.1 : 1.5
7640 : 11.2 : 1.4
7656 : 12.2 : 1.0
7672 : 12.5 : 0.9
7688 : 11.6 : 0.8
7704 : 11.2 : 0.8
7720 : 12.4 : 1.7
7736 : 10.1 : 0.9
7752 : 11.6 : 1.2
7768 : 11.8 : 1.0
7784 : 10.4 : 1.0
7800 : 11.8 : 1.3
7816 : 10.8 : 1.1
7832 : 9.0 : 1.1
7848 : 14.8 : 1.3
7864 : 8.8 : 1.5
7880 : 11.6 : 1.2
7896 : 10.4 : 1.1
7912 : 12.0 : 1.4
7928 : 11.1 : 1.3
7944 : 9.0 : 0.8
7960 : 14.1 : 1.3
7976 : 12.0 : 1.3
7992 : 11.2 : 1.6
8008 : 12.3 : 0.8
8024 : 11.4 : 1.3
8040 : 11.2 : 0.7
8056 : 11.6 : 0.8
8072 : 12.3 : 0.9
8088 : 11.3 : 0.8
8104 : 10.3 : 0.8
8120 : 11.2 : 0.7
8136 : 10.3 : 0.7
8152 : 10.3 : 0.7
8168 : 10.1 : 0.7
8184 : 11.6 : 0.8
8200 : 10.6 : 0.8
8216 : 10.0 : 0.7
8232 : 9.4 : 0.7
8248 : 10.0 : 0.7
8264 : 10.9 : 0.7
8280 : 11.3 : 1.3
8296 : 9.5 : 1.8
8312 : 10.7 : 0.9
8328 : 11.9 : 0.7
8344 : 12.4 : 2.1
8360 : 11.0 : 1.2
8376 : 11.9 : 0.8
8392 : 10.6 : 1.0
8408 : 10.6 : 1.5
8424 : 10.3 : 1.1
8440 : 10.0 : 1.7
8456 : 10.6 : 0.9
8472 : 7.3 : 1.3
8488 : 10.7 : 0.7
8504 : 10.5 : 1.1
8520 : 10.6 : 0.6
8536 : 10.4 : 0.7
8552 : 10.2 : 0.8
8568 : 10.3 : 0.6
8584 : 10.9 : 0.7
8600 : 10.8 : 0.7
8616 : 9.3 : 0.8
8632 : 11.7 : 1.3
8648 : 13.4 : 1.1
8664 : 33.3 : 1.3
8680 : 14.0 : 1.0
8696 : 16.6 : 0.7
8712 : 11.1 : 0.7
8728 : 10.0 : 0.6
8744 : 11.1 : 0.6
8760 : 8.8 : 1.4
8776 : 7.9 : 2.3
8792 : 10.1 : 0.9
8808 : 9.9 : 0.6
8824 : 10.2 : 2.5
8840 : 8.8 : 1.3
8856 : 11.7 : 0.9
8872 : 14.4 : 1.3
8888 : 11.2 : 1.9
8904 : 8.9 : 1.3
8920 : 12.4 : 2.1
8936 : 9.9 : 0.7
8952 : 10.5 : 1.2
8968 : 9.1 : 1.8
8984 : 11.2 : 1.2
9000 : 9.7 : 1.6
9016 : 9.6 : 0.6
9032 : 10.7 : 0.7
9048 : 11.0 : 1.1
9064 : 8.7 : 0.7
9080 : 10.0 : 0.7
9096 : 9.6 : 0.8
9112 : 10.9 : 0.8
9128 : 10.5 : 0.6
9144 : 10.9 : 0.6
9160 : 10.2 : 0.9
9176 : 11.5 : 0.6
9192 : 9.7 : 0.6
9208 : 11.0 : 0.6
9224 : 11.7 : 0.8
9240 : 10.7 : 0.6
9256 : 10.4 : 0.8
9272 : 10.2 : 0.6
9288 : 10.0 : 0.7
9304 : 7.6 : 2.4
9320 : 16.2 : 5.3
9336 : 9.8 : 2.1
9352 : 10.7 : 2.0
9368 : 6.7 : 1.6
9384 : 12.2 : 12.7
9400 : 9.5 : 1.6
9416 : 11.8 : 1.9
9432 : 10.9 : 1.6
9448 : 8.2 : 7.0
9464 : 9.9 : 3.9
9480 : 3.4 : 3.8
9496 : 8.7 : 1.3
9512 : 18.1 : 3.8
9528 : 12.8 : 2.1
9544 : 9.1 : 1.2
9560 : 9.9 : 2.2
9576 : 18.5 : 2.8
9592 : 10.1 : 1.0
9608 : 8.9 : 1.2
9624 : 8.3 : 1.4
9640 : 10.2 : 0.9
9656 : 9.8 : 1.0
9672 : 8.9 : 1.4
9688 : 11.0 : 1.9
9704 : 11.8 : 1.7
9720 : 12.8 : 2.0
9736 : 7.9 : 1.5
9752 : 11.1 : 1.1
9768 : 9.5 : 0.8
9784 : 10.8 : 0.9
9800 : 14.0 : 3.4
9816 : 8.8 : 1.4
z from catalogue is 0.319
